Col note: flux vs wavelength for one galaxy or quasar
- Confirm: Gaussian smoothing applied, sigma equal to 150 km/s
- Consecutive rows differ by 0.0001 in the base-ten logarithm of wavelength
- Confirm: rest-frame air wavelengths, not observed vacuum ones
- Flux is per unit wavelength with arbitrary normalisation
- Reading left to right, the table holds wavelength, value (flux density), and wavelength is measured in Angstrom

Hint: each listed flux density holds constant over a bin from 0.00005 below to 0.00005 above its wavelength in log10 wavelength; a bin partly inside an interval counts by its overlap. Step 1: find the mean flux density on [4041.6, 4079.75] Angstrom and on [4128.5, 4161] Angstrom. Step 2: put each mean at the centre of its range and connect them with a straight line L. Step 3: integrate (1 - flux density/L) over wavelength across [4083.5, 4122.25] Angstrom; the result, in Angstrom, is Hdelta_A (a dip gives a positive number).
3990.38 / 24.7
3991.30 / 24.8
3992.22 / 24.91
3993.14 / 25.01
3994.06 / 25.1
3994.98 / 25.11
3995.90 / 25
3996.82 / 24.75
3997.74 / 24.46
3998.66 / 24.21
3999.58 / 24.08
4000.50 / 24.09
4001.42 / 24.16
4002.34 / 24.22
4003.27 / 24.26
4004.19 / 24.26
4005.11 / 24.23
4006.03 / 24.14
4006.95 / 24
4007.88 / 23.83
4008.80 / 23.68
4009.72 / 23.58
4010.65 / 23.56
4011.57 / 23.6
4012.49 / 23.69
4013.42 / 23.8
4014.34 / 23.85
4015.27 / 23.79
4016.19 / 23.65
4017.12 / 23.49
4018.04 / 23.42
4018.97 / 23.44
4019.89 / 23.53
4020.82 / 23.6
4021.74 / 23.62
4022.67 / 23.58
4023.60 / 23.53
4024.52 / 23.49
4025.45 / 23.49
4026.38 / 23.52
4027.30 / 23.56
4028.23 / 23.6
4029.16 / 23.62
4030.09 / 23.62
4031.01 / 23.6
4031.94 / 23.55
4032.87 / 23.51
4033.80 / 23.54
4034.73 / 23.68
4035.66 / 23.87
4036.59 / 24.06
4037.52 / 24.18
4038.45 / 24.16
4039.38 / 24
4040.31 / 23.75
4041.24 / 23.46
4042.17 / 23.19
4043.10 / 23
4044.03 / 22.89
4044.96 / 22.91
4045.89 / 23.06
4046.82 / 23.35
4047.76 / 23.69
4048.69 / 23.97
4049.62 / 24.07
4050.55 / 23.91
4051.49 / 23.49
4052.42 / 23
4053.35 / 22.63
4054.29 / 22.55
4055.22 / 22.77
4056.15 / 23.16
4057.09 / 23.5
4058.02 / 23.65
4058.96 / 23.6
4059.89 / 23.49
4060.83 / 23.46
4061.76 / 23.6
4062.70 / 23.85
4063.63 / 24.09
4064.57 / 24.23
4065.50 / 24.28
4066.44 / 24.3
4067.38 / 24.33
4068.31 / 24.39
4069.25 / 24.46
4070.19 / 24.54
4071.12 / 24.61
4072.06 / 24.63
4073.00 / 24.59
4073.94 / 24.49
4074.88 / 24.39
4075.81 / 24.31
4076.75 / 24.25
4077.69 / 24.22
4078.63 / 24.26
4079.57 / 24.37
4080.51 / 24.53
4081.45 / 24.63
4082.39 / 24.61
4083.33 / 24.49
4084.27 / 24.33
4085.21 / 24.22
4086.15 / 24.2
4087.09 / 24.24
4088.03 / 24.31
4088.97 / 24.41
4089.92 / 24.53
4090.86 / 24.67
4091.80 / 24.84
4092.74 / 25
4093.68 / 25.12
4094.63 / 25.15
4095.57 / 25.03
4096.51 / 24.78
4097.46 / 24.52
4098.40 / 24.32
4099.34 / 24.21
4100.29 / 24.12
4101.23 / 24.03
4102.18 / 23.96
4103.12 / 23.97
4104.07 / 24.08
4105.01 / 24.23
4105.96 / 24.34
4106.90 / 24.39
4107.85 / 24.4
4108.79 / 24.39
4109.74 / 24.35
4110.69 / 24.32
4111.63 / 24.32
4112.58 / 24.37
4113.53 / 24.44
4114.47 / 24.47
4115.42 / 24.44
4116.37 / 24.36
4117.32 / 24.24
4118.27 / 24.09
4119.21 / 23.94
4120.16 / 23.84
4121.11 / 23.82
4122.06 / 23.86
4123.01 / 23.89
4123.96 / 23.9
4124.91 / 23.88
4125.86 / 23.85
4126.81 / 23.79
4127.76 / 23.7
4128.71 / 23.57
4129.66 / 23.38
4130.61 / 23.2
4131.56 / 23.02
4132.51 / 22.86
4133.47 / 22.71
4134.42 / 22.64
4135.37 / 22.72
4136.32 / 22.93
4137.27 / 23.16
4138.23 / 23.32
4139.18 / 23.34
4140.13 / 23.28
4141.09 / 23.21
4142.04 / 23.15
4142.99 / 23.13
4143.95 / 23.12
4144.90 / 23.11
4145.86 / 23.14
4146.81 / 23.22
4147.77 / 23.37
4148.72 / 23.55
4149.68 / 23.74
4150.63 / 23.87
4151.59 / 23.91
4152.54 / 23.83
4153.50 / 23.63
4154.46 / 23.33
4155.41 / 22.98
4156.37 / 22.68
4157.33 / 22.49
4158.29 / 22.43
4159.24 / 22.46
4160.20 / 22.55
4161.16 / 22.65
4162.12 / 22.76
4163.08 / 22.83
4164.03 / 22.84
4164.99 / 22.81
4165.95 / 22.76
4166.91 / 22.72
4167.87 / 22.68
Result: -1.5 Angstrom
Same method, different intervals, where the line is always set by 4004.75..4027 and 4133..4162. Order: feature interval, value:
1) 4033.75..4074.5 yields -0.40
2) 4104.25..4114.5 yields -0.47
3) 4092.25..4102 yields -0.53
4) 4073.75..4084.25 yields -0.45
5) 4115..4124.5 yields -0.33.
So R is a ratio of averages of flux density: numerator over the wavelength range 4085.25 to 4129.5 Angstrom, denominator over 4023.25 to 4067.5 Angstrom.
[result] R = 1.03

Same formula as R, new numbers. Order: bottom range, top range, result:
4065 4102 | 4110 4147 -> 0.96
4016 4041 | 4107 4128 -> 1.02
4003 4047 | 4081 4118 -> 1.03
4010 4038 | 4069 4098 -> 1.04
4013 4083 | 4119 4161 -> 0.98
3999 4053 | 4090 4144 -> 1.01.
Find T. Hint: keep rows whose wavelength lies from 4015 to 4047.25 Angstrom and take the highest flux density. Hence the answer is 24.18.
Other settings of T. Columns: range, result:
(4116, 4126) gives 24.36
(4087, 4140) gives 25.15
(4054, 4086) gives 24.63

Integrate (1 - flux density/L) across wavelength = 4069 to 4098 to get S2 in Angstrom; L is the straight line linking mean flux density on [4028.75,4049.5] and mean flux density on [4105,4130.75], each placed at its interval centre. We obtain -0.8 Angstrom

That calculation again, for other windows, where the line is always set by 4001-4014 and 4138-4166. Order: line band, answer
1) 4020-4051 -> 0.23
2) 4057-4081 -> -0.61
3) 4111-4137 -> -0.48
